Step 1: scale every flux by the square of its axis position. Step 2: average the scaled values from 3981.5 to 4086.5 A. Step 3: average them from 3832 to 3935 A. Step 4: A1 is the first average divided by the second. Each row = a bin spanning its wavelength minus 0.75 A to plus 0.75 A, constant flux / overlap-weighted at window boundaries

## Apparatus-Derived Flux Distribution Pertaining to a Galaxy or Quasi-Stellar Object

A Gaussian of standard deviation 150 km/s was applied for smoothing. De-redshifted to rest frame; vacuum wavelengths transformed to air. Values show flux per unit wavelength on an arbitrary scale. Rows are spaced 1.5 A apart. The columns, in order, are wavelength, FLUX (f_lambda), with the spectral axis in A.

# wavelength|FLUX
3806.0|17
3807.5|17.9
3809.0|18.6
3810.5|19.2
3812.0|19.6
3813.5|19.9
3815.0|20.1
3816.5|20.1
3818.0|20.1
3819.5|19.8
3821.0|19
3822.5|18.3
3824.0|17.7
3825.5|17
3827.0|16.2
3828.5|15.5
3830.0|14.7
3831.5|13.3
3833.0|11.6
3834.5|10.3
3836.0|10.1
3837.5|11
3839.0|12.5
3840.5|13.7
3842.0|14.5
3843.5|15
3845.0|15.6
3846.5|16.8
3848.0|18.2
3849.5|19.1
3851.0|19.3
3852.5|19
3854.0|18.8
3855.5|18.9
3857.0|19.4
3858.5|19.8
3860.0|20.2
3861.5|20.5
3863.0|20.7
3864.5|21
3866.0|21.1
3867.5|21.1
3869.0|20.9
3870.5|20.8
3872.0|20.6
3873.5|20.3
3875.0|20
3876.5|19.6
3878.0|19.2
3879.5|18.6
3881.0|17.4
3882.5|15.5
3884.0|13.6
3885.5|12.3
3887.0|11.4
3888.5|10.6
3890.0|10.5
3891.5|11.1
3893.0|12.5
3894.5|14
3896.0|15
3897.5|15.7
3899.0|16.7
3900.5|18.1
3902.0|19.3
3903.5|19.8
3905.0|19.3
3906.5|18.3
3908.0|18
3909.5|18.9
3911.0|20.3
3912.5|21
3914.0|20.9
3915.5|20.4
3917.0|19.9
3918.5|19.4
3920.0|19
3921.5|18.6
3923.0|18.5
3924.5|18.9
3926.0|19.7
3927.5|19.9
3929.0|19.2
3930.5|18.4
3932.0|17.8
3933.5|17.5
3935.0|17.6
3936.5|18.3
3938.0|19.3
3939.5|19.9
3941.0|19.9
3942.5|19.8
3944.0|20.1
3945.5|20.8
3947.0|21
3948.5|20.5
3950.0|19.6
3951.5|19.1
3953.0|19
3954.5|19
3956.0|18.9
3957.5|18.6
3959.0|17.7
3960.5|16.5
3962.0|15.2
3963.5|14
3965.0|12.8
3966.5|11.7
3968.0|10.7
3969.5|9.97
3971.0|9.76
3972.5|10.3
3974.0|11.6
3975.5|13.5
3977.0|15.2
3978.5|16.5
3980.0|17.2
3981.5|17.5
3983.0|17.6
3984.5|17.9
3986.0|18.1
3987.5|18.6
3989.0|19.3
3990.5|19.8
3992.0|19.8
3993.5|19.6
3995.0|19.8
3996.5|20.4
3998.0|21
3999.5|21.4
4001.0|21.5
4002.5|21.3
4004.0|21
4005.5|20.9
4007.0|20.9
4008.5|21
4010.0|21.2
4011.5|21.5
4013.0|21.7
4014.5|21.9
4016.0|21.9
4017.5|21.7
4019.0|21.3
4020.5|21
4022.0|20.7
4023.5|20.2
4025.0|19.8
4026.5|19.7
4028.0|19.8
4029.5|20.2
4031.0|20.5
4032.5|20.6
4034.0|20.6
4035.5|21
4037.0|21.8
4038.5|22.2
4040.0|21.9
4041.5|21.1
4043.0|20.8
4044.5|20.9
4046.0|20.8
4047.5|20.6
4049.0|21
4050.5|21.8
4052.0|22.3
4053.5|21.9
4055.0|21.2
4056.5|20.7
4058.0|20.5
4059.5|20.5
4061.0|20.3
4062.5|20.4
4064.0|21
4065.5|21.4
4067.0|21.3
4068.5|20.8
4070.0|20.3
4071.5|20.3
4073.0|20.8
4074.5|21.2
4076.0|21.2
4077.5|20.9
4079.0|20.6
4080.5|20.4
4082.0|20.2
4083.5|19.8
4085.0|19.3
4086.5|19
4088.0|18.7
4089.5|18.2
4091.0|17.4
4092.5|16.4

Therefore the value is 1.28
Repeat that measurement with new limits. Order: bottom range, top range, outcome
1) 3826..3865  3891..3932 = 1.15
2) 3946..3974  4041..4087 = 1.39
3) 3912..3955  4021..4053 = 1.13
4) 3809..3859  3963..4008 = 1.10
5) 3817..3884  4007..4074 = 1.32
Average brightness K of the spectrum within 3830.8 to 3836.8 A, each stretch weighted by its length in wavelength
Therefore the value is 11.3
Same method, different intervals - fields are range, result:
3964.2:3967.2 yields 12.3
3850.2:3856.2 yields 19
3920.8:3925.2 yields 18.7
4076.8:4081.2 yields 20.6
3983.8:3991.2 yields 18.7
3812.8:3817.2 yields 20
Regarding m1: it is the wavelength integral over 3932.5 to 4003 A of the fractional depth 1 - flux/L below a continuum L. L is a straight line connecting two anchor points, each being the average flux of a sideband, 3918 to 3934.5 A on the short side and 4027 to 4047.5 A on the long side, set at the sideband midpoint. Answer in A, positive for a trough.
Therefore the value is 7.3 A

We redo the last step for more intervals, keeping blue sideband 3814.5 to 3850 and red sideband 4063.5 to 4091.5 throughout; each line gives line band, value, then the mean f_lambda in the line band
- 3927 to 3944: -1.2 A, 18.9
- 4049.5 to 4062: -0.9 A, 21.1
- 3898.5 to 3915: -2.0 A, 19.2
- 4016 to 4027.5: -0.9 A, 20.7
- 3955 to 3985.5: 5.9 A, 14.7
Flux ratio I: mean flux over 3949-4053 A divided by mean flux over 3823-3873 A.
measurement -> 1.10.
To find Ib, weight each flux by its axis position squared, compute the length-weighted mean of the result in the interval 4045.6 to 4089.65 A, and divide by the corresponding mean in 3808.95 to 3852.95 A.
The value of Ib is 1.41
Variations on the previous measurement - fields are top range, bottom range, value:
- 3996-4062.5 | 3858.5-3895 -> 1.31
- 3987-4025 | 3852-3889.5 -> 1.21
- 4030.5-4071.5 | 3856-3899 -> 1.33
